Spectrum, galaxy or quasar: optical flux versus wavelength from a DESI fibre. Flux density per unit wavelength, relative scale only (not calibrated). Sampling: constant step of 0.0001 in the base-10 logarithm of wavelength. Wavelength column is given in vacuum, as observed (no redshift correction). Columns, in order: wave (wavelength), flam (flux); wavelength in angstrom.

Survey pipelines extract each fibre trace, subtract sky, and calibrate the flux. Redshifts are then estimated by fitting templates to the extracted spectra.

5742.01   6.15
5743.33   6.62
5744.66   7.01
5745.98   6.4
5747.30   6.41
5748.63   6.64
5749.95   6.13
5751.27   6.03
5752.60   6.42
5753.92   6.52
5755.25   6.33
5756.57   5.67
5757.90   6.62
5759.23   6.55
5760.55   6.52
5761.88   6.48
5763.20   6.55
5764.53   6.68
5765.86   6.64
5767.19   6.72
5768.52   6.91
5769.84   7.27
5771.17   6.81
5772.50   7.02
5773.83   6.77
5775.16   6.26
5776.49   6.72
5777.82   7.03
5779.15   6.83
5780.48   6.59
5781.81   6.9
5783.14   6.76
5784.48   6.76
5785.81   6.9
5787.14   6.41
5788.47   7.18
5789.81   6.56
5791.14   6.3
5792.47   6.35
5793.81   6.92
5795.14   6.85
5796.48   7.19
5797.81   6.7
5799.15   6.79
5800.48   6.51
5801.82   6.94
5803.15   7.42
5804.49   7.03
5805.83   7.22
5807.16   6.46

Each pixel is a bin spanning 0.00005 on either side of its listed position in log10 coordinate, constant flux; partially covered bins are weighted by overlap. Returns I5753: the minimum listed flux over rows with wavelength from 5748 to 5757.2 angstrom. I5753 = 5.67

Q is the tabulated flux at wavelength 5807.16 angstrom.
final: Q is 6.46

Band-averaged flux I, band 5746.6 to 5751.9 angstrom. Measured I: 6.31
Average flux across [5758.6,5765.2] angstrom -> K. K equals 6.56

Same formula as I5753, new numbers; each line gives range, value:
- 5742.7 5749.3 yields 6.4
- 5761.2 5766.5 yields 6.48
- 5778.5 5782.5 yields 6.59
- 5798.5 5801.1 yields 6.51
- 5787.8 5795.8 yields 6.3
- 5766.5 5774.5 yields 6.72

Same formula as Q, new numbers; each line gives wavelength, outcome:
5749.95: 6.13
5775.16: 6.26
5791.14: 6.3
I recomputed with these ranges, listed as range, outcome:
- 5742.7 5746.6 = 6.67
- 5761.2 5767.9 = 6.61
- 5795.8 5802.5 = 6.83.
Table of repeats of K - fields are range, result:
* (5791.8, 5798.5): 6.8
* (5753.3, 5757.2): 6.17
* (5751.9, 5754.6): 6.45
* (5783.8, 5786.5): 6.82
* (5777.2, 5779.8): 6.93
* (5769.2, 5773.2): 7.02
